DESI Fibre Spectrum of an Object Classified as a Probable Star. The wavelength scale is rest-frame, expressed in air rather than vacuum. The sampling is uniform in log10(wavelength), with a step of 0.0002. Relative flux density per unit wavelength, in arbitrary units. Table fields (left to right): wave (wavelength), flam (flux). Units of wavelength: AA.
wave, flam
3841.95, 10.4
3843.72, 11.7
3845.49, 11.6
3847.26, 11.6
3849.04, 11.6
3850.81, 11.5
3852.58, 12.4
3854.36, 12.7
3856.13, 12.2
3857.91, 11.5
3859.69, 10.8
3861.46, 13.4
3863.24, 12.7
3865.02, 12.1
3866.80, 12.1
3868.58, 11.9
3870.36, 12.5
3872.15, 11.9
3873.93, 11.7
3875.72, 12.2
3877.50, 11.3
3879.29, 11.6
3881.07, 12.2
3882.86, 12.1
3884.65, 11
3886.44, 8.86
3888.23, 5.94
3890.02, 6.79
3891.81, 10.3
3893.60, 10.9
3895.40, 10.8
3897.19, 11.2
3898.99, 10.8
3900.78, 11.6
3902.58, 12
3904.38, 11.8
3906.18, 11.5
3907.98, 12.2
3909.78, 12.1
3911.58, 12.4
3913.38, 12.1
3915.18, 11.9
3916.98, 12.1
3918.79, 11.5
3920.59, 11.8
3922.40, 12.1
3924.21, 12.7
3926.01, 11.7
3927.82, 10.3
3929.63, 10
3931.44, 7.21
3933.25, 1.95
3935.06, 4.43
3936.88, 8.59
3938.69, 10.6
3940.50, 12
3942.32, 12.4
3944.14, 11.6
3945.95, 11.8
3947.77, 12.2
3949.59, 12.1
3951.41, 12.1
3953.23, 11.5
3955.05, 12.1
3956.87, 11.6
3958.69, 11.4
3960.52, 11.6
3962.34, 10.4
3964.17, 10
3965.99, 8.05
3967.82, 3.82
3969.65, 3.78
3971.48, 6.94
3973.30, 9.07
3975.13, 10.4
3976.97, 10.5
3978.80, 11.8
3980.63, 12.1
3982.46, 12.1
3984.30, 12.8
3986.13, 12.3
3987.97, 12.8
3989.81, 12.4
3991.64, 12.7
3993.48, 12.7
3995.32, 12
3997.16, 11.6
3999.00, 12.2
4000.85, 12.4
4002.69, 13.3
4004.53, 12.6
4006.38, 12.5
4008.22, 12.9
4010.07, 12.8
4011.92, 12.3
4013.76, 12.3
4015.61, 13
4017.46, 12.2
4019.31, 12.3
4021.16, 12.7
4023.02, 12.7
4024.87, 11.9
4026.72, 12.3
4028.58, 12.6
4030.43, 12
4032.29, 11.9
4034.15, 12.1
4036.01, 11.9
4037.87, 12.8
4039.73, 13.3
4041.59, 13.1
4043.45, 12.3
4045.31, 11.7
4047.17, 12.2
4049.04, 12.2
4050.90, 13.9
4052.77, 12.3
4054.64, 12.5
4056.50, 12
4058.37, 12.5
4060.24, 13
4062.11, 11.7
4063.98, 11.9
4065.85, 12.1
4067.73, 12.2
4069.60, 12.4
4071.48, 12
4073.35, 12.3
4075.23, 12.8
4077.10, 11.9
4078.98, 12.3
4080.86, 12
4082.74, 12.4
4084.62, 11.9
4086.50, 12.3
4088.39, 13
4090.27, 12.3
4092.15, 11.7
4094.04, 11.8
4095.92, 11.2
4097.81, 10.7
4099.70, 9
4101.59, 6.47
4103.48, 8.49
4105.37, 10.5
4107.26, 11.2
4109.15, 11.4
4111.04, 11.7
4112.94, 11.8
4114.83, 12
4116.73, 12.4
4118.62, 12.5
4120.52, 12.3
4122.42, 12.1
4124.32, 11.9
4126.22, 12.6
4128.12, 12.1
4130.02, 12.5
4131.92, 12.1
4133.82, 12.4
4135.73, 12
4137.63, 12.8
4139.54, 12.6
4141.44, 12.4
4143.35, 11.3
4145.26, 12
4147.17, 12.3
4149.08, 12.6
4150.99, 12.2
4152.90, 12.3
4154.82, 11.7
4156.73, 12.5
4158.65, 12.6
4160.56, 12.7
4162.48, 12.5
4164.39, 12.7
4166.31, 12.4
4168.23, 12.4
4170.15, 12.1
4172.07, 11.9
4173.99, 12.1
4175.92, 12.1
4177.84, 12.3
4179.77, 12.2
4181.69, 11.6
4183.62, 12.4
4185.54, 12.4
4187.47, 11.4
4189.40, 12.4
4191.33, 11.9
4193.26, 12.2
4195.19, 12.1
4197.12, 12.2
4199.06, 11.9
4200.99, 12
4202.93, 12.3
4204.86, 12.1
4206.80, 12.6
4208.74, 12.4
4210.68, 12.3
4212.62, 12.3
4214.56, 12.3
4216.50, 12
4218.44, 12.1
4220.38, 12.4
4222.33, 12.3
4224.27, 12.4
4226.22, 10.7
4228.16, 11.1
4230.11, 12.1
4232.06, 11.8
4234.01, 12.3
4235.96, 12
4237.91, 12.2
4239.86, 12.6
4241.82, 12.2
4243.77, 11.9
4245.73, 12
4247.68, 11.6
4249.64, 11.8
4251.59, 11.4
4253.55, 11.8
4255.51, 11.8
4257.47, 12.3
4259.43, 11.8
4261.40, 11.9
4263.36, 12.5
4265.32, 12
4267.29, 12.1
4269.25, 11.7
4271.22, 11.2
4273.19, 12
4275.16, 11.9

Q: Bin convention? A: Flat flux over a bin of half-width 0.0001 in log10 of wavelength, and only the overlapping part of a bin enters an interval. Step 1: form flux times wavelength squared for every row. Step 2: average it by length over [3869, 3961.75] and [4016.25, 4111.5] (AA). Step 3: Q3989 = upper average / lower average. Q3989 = 1.17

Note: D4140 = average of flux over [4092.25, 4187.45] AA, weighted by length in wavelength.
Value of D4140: 11.8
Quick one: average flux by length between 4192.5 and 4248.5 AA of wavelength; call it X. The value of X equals 12.1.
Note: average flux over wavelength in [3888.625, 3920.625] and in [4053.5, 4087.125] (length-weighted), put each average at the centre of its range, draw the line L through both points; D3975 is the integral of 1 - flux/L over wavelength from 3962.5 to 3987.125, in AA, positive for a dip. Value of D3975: 4.46 AA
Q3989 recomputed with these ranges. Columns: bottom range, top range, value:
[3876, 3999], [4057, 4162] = 1.21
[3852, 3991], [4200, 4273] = 1.29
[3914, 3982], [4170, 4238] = 1.35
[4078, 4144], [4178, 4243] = 1.09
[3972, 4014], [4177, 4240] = 1.11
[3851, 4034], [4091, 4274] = 1.19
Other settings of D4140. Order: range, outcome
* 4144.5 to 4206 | 12.2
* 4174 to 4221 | 12.2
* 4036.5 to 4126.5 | 11.9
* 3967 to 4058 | 11.8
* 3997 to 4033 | 12.4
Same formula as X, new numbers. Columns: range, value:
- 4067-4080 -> 12.3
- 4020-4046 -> 12.4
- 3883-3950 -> 10.6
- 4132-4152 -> 12.3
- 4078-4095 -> 12.2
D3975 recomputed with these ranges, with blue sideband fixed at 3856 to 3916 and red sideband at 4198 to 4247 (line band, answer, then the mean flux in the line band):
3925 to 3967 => 4.6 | 10.2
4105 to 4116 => 0.3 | 11.5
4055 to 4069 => -0.6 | 12.2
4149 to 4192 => -0.9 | 12.2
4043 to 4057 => -0.8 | 12.4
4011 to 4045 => -2.2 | 12.4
